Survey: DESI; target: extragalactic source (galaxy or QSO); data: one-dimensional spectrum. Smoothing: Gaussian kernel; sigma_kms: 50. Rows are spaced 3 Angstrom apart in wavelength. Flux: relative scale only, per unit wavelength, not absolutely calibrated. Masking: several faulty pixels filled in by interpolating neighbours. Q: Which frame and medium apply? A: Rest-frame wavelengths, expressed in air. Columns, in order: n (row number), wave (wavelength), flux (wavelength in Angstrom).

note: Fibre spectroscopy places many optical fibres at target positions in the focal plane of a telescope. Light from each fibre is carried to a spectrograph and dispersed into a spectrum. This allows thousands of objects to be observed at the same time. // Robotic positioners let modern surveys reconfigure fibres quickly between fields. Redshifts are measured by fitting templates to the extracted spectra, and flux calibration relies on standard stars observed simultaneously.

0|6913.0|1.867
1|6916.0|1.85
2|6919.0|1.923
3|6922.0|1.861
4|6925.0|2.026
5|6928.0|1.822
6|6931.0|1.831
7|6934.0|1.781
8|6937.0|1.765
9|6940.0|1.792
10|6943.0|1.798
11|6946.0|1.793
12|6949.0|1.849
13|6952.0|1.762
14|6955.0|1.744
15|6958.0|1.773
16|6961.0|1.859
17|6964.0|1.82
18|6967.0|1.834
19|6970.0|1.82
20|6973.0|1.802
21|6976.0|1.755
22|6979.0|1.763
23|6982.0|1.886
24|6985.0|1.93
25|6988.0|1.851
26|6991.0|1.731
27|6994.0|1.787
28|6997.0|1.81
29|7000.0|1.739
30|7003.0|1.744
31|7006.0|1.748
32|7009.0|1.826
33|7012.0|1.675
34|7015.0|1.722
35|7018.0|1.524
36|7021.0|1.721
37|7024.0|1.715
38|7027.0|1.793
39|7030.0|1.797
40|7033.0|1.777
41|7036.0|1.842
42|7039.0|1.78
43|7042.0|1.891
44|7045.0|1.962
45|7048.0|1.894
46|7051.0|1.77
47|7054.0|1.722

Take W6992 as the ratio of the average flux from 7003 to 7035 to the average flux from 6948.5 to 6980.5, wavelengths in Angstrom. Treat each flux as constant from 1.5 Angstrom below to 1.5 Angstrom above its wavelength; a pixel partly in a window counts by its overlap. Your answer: 0.96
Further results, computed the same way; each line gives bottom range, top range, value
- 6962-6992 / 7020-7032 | 0.97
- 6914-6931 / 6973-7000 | 0.96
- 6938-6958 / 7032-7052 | 1.03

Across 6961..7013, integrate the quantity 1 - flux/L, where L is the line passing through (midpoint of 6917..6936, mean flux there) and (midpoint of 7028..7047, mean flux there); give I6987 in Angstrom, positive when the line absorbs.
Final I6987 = 1.6 Angstrom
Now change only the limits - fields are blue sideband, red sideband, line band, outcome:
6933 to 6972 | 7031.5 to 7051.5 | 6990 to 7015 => 1.0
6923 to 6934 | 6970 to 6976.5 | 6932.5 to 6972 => 0.7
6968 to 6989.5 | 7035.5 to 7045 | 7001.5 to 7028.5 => 1.9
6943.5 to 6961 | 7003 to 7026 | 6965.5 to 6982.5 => -0.4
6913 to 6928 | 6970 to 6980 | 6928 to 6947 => 0.7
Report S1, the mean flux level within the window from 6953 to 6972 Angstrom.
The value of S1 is 1.81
